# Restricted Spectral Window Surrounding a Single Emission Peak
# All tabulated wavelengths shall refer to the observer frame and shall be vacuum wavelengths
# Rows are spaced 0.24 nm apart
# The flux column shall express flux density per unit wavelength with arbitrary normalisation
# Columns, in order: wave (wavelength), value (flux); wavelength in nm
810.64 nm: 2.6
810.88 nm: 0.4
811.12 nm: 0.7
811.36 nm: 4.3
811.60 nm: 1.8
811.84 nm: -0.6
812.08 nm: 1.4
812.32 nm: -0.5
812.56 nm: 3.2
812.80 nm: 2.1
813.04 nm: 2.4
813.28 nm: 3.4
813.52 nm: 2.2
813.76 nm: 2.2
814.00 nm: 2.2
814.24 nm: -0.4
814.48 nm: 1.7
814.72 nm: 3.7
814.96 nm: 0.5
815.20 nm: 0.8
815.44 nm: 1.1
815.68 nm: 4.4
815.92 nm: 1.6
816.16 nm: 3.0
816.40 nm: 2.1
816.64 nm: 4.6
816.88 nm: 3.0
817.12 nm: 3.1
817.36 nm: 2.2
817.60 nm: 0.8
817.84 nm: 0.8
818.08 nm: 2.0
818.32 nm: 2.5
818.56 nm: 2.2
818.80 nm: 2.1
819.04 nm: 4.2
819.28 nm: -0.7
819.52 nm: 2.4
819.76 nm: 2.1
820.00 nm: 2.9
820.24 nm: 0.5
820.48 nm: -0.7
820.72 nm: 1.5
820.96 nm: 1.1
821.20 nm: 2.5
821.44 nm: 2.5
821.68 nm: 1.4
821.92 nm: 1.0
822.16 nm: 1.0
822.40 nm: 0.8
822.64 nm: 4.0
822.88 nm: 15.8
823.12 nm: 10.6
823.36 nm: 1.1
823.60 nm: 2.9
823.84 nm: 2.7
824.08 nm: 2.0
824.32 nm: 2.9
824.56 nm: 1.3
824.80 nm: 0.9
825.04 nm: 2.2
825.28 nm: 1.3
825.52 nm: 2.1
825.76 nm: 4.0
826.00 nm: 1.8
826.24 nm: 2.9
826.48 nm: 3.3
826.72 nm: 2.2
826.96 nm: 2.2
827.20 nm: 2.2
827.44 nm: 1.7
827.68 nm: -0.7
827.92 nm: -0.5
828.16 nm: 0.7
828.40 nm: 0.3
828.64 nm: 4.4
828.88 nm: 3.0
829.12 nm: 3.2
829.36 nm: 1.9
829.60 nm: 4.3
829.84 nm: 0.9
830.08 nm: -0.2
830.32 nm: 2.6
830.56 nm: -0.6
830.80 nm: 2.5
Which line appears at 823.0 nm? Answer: H-beta 4861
